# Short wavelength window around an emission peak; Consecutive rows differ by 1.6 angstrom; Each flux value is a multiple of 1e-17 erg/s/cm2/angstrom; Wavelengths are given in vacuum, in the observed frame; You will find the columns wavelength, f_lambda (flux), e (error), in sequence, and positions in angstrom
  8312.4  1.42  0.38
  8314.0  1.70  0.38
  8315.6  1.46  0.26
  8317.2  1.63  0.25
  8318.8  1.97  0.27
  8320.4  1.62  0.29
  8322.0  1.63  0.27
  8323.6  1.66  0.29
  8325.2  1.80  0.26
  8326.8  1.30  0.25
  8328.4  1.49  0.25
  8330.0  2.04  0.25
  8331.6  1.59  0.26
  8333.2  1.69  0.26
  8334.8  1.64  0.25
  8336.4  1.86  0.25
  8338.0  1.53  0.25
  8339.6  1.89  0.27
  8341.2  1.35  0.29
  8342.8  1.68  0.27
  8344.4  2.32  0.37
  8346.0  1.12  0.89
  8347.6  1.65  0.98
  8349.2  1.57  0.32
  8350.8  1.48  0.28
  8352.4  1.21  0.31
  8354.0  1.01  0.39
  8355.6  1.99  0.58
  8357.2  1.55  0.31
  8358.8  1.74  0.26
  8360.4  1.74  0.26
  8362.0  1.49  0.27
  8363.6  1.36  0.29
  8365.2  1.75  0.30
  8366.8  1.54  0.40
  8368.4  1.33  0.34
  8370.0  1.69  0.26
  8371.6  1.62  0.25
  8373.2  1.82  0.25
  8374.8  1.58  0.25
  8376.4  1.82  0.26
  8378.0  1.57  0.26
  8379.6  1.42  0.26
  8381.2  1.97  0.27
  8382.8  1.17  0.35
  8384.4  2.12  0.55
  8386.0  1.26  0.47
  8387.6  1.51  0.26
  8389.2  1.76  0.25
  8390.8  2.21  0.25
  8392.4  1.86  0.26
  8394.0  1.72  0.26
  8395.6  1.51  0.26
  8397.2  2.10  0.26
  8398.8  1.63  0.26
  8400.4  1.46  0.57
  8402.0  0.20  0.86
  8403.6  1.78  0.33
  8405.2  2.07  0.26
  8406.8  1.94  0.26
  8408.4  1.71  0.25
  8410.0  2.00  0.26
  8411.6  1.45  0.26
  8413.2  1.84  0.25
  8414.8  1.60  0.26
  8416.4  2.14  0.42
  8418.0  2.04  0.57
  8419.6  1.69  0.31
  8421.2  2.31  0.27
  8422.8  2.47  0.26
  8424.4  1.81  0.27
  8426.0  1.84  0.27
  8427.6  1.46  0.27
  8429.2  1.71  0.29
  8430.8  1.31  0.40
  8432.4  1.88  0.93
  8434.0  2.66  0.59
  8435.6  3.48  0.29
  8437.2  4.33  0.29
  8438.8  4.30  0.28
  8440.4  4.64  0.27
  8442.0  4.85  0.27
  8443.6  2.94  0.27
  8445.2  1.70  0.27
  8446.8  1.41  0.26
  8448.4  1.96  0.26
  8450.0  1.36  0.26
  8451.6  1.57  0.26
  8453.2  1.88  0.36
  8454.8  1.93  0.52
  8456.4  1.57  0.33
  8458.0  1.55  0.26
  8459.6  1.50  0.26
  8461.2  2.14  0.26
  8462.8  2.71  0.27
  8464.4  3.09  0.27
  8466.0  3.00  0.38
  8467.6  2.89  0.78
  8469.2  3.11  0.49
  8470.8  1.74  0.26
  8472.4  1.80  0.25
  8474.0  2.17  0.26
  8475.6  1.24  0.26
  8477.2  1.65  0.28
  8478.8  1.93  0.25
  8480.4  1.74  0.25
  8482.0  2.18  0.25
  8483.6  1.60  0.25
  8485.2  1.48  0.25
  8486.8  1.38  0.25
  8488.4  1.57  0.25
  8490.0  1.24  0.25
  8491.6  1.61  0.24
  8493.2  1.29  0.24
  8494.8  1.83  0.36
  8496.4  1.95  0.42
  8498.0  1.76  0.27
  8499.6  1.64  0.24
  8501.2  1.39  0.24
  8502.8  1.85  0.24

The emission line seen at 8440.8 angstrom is H-alpha 6563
